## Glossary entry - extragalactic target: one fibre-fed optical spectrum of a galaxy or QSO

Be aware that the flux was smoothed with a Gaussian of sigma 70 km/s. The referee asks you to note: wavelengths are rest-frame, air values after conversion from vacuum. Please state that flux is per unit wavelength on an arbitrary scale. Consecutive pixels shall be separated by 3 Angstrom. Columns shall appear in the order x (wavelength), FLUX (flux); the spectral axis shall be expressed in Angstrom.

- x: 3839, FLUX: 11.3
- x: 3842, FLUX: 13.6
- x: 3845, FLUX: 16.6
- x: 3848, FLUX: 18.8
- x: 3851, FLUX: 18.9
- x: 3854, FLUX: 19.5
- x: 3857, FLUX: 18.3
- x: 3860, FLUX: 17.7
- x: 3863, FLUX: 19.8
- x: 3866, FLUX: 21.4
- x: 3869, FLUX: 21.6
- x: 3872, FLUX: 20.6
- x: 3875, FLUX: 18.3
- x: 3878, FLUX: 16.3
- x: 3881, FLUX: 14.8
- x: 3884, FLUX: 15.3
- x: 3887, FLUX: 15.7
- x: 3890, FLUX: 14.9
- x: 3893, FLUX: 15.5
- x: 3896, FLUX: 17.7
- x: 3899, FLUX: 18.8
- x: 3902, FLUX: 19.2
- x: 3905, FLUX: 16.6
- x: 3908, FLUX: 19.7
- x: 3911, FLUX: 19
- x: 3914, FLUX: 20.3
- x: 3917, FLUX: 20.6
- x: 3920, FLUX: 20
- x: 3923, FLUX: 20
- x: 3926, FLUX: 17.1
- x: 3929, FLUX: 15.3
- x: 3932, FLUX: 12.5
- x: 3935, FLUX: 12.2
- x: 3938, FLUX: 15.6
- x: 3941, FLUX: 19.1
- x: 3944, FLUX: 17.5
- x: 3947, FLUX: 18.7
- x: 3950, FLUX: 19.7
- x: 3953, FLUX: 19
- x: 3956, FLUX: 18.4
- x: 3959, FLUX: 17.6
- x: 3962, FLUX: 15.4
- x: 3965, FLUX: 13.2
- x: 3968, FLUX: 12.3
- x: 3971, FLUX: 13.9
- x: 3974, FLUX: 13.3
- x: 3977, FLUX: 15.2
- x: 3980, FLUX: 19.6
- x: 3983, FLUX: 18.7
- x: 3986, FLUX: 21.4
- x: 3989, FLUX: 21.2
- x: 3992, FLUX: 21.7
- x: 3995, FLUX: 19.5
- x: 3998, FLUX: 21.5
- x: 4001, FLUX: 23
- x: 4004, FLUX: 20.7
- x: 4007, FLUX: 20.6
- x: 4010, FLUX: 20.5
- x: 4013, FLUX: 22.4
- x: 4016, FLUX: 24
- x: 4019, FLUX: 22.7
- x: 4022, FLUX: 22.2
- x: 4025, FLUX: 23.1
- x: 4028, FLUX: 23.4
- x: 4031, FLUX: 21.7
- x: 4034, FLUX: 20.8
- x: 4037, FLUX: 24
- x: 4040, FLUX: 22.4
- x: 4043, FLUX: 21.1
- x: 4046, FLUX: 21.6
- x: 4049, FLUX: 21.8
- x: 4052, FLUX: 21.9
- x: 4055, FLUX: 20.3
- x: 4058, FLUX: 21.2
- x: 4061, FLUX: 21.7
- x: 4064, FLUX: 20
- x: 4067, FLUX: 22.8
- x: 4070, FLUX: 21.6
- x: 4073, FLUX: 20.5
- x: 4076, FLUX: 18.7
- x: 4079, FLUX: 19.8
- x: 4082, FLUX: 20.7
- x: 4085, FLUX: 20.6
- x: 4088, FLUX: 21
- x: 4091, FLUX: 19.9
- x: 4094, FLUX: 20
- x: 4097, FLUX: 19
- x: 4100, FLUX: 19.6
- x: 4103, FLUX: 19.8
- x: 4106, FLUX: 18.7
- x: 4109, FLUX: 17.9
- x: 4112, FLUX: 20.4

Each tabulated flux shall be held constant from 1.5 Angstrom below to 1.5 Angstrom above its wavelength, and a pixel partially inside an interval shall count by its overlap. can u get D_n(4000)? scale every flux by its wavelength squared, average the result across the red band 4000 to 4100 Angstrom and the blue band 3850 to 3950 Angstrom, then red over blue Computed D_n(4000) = 1.3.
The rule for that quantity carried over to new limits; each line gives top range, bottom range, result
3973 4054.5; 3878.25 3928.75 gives 1.26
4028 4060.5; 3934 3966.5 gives 1.34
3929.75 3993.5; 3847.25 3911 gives 0.98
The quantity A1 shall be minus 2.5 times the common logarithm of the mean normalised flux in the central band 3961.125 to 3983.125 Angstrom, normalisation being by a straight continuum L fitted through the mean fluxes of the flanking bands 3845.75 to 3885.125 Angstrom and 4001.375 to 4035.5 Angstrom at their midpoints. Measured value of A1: 0.367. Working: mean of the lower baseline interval 18.6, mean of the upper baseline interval 22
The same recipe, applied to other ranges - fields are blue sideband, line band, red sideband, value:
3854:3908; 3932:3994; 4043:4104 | 0.12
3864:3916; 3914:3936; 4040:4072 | 0.09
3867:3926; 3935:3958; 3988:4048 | 0.11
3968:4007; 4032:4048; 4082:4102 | -0.13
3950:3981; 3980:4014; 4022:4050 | -0.12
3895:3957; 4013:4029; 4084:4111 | -0.22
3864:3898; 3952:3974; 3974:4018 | 0.26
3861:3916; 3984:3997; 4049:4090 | -0.07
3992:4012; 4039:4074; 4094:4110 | -0.07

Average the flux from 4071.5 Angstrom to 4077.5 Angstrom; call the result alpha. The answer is 19.6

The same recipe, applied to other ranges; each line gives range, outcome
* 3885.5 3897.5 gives 15.9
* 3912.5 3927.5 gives 19.6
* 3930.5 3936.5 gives 12.3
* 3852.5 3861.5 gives 18.5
